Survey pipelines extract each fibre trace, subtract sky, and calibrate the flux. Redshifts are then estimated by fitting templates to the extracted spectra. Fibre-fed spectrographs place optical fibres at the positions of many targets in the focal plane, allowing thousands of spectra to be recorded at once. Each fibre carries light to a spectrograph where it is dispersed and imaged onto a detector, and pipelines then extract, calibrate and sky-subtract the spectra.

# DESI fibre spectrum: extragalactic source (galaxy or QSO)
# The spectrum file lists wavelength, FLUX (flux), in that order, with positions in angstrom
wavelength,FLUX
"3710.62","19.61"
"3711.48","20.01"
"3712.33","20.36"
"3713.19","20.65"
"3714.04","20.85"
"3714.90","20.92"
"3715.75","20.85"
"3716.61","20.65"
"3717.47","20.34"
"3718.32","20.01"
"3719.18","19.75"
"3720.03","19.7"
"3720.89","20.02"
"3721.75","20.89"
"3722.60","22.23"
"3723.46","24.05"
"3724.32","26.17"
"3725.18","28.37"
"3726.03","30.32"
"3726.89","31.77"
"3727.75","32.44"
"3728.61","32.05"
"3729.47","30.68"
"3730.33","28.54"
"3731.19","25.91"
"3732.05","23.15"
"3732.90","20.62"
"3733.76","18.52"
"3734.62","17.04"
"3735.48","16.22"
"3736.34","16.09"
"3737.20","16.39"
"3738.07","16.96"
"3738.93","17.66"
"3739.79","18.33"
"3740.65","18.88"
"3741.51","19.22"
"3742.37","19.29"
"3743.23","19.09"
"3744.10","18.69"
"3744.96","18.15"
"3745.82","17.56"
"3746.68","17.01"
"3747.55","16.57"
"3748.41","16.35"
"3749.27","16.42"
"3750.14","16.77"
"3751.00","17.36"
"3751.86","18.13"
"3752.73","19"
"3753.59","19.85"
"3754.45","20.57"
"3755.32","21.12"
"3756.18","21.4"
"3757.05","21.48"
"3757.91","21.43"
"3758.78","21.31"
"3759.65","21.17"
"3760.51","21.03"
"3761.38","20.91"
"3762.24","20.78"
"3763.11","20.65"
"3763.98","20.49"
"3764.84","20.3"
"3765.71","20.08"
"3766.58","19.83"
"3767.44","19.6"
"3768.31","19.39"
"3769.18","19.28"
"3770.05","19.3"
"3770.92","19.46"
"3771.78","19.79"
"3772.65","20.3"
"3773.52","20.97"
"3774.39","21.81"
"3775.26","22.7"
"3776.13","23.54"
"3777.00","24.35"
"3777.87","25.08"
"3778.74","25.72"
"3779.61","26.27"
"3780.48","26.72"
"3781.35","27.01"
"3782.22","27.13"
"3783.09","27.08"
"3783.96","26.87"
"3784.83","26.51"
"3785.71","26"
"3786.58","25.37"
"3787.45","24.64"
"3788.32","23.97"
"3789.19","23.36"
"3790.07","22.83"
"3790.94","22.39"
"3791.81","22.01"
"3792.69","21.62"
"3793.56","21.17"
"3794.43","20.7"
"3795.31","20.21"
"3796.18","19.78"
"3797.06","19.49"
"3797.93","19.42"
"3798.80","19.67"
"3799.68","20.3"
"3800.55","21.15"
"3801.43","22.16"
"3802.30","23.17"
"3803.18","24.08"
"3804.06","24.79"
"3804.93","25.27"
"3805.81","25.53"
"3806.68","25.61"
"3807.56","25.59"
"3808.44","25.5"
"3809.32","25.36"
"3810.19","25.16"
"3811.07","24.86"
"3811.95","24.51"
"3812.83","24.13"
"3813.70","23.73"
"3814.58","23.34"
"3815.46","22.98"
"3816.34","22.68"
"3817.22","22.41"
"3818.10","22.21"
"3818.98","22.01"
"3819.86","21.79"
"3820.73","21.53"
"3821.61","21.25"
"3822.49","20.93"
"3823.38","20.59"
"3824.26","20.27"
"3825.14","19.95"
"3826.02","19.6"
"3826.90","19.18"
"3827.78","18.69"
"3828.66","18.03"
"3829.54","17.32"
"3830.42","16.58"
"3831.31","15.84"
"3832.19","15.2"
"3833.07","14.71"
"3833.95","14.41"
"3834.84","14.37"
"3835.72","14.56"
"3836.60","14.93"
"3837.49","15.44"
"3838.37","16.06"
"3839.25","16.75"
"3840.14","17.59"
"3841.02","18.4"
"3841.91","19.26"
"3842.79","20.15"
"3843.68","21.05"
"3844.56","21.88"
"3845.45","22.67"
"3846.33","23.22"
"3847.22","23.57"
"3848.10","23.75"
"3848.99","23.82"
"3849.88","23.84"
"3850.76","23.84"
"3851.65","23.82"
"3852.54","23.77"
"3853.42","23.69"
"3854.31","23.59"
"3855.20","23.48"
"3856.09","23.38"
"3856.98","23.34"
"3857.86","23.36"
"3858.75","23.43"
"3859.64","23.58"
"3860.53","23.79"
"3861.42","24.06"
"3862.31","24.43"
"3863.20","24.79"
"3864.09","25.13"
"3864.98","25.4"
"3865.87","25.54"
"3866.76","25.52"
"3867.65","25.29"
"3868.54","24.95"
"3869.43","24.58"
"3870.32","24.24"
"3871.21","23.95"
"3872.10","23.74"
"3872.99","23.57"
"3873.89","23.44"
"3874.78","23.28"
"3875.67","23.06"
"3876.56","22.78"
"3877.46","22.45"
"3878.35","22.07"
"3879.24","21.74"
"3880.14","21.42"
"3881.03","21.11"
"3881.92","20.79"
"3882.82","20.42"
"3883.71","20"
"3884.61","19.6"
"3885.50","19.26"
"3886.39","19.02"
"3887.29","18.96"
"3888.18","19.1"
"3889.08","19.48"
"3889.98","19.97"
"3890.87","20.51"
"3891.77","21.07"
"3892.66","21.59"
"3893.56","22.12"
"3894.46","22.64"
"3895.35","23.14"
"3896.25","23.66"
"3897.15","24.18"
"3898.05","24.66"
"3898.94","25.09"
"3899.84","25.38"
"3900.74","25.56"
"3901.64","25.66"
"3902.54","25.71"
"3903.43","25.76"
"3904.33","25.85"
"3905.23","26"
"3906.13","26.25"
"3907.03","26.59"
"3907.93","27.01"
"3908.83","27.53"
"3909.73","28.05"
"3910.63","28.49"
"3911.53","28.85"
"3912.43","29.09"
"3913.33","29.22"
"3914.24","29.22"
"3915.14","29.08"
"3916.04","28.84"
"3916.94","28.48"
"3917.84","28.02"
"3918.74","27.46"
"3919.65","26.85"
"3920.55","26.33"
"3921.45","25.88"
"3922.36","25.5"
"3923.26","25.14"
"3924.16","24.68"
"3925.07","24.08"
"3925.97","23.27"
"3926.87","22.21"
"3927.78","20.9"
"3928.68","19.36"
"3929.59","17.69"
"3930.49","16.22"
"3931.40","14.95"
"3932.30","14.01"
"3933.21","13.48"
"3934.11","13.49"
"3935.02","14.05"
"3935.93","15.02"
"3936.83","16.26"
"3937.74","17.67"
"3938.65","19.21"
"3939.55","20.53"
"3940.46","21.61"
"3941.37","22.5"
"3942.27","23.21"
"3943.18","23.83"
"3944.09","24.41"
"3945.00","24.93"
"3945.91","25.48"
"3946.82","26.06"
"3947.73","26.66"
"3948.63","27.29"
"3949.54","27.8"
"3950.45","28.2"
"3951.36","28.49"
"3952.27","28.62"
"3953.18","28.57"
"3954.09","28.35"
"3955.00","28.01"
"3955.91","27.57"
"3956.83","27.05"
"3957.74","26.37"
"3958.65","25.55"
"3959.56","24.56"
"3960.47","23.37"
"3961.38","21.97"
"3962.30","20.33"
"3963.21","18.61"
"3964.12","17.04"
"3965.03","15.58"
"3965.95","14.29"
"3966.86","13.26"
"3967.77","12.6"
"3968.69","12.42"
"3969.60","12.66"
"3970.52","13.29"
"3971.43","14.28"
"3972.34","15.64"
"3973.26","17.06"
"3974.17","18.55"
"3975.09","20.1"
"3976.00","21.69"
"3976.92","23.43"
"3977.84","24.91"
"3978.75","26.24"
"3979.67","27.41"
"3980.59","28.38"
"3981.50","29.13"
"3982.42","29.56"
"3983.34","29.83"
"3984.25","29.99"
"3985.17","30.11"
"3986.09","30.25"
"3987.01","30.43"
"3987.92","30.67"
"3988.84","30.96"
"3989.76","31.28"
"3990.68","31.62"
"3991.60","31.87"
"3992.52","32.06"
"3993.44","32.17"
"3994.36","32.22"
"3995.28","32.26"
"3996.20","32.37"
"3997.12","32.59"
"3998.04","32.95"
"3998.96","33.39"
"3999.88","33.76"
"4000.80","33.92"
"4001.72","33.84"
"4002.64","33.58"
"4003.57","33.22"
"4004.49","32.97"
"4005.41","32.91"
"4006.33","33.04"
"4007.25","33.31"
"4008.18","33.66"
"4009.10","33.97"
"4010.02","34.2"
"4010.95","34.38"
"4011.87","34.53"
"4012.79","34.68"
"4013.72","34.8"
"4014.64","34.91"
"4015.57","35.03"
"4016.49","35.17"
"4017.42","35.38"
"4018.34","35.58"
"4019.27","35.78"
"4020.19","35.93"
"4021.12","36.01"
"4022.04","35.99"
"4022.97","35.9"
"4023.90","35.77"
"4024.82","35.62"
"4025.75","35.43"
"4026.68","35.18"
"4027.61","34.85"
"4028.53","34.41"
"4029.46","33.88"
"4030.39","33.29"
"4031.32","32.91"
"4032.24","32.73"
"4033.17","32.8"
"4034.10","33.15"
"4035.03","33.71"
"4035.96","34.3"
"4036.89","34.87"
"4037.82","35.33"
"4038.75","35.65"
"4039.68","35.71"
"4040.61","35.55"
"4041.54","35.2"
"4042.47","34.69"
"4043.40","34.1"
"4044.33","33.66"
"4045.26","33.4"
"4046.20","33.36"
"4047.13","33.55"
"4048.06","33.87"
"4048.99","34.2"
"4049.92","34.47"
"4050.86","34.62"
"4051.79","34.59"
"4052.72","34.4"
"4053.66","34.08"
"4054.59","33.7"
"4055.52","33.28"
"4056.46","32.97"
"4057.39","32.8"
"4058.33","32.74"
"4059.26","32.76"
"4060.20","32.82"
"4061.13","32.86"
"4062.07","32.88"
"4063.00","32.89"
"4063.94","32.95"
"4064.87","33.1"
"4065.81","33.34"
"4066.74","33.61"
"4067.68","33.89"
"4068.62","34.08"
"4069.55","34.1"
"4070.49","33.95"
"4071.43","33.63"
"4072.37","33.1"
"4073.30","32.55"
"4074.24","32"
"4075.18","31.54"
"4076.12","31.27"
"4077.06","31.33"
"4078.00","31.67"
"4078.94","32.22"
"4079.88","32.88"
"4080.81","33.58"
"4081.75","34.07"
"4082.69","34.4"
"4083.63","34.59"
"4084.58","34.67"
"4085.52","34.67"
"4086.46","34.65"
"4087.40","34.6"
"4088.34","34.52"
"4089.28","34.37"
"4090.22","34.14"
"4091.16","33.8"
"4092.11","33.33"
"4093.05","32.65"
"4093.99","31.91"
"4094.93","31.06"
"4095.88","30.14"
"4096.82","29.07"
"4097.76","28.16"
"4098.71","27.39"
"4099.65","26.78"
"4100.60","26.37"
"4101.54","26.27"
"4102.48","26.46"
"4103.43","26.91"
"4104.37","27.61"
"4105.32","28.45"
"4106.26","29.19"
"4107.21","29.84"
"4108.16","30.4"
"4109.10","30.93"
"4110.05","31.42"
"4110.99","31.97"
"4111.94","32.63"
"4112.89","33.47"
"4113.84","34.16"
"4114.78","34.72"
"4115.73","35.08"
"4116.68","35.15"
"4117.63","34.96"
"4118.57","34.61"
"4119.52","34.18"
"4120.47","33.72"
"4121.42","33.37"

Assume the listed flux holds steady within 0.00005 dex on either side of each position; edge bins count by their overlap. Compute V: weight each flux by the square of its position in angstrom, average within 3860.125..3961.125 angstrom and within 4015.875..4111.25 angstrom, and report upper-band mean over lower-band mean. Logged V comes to 1.5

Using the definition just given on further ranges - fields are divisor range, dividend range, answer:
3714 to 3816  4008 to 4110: 1.75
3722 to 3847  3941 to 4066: 1.58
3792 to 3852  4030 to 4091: 1.82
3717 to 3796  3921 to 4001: 1.22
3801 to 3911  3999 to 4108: 1.64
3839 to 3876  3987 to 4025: 1.57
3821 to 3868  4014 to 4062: 1.81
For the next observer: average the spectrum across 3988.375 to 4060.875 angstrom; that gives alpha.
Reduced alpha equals 33.9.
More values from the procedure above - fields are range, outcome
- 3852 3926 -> 24.2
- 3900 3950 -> 23.8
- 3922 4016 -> 25.5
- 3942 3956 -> 26.7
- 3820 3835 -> 18.3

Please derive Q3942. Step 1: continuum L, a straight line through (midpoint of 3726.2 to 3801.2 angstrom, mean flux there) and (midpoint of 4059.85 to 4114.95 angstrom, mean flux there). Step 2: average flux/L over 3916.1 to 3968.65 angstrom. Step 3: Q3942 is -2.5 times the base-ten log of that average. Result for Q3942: 0.22 mag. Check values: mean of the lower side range 21.5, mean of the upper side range 31.9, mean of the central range 22.3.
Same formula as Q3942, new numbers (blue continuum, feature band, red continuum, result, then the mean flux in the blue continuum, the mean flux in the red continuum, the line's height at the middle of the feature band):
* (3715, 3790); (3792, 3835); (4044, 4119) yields 0.12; 21.7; 32.5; 23.7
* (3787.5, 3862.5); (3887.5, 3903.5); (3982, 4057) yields 0.13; 21.4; 33.7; 25.9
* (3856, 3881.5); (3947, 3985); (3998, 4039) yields 0.32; 23.7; 34.4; 30.6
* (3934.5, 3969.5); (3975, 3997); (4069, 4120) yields -0.19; 22.2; 32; 24.5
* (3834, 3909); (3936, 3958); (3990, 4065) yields 0.14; 22.5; 33.9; 28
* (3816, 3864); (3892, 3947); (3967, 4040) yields 0.08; 20.6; 30.7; 25.5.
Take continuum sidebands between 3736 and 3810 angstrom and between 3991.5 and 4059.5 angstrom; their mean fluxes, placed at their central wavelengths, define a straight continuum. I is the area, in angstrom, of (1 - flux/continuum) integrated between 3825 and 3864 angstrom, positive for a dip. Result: 7.2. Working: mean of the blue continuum 21.4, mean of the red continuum 34.1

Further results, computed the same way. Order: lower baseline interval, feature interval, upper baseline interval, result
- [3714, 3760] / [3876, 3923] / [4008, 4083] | 6.0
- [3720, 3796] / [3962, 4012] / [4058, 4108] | 3.5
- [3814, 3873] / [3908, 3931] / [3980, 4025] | 1.1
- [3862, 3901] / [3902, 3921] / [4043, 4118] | -2.7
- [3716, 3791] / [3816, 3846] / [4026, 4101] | 7.1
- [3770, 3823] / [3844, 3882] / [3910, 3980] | -1.2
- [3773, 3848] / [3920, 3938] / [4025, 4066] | 5.3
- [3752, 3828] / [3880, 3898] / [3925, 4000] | 1.7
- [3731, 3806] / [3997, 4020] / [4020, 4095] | -1.8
